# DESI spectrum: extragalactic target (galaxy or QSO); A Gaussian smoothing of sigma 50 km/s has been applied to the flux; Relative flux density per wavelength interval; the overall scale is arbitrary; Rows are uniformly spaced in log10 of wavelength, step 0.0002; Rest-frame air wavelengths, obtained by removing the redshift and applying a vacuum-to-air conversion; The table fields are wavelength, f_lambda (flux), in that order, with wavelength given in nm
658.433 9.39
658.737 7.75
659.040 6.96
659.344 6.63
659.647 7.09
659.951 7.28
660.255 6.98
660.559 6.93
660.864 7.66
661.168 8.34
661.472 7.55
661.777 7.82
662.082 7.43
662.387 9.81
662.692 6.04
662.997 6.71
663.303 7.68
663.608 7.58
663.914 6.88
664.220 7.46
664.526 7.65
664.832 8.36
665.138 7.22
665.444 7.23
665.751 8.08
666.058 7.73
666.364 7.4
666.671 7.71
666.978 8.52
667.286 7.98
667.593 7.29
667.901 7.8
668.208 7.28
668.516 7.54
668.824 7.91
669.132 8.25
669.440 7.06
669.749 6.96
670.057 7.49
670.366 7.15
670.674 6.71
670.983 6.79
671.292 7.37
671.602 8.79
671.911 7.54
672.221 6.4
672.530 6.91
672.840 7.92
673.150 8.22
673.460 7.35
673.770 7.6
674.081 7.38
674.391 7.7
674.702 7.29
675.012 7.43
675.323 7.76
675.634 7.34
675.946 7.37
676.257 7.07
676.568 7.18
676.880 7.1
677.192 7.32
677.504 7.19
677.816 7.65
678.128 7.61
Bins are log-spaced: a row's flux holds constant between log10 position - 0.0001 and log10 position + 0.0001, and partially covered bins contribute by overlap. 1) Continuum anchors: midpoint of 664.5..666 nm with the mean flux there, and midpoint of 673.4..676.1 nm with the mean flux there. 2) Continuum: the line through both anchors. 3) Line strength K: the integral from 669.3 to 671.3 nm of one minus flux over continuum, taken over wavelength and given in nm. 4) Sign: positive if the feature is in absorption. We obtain 0.14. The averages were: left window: 7.71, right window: 7.47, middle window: 7.06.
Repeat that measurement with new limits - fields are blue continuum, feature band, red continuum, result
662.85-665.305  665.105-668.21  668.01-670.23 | -0.09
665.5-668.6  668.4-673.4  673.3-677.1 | 0.08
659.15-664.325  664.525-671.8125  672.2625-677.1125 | -0.18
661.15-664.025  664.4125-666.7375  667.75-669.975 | -0.04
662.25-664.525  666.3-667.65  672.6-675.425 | -0.06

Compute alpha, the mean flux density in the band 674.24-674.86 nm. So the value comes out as 7.5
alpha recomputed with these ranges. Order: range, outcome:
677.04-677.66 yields 7.25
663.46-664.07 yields 7.22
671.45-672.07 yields 8.15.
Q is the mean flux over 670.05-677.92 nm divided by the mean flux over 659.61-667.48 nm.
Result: 1.0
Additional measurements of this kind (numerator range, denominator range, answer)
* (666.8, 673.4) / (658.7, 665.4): 1.01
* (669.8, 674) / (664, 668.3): 0.96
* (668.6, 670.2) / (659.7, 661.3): 1.02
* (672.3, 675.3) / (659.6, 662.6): 0.98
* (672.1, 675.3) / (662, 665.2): 0.99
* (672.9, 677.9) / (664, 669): 0.97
